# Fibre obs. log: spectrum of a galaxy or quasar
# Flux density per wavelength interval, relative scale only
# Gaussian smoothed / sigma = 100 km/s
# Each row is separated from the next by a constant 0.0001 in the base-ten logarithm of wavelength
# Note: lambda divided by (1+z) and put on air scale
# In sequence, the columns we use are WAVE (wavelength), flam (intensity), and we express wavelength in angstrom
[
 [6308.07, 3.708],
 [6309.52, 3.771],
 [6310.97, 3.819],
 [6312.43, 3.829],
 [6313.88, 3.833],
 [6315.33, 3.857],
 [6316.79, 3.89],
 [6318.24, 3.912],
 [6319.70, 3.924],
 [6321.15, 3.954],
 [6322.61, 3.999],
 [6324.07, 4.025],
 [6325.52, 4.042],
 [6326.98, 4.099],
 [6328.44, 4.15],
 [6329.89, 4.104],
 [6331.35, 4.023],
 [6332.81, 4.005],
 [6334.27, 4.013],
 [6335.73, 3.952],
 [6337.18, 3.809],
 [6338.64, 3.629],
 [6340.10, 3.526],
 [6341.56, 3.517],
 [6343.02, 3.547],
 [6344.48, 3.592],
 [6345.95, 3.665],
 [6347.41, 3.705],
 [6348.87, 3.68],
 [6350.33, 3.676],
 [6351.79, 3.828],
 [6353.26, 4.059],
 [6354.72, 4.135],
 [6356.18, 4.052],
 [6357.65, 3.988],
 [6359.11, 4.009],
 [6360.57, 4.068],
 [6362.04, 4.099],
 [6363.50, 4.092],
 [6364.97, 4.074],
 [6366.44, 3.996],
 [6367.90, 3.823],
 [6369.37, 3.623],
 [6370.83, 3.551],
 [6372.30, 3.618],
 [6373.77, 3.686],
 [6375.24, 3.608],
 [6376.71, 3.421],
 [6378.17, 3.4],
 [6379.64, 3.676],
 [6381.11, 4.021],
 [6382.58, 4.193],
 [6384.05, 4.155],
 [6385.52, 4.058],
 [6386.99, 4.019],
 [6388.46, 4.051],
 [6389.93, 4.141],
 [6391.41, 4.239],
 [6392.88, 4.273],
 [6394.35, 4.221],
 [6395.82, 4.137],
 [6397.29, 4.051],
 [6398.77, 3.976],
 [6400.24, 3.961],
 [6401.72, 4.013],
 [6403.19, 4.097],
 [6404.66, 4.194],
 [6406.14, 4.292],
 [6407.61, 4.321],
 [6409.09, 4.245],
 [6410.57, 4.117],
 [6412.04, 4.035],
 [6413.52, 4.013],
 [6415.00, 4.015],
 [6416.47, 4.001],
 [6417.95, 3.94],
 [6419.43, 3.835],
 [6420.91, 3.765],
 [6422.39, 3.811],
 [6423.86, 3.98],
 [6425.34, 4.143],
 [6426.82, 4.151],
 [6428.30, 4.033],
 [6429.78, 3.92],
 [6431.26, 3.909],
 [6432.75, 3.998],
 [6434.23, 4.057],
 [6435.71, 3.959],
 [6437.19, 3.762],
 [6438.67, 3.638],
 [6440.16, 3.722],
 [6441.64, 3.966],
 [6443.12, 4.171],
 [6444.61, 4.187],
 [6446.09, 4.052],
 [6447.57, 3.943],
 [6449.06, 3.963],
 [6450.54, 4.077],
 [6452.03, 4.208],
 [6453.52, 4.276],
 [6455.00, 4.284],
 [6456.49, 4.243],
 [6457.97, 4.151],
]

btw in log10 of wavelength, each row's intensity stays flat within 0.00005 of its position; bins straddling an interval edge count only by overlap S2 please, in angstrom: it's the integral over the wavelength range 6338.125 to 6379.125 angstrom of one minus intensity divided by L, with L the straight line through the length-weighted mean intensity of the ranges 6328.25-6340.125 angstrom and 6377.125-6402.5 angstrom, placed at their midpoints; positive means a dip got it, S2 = 2.0 angstrom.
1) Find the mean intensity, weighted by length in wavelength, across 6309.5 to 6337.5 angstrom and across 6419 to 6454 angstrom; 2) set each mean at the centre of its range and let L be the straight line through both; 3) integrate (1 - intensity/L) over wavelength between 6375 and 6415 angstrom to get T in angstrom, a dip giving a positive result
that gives -0.7 angstrom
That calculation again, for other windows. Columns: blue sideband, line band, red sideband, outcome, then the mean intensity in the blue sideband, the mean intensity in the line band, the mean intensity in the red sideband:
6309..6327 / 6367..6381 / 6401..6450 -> 1.2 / 3.91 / 3.63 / 4.01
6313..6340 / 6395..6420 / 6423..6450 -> -0.7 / 3.95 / 4.08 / 3.98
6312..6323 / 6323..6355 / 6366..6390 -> 0.2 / 3.9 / 3.85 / 3.82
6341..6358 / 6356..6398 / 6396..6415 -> 0.0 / 3.78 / 3.94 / 4.11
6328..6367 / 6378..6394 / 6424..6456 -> -0.4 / 3.89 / 4.05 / 4.02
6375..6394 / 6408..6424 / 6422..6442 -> -0.2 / 3.96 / 3.99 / 3.93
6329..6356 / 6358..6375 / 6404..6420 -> 0.2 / 3.81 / 3.87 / 4.09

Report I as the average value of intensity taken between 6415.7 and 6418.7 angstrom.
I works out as 3.97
